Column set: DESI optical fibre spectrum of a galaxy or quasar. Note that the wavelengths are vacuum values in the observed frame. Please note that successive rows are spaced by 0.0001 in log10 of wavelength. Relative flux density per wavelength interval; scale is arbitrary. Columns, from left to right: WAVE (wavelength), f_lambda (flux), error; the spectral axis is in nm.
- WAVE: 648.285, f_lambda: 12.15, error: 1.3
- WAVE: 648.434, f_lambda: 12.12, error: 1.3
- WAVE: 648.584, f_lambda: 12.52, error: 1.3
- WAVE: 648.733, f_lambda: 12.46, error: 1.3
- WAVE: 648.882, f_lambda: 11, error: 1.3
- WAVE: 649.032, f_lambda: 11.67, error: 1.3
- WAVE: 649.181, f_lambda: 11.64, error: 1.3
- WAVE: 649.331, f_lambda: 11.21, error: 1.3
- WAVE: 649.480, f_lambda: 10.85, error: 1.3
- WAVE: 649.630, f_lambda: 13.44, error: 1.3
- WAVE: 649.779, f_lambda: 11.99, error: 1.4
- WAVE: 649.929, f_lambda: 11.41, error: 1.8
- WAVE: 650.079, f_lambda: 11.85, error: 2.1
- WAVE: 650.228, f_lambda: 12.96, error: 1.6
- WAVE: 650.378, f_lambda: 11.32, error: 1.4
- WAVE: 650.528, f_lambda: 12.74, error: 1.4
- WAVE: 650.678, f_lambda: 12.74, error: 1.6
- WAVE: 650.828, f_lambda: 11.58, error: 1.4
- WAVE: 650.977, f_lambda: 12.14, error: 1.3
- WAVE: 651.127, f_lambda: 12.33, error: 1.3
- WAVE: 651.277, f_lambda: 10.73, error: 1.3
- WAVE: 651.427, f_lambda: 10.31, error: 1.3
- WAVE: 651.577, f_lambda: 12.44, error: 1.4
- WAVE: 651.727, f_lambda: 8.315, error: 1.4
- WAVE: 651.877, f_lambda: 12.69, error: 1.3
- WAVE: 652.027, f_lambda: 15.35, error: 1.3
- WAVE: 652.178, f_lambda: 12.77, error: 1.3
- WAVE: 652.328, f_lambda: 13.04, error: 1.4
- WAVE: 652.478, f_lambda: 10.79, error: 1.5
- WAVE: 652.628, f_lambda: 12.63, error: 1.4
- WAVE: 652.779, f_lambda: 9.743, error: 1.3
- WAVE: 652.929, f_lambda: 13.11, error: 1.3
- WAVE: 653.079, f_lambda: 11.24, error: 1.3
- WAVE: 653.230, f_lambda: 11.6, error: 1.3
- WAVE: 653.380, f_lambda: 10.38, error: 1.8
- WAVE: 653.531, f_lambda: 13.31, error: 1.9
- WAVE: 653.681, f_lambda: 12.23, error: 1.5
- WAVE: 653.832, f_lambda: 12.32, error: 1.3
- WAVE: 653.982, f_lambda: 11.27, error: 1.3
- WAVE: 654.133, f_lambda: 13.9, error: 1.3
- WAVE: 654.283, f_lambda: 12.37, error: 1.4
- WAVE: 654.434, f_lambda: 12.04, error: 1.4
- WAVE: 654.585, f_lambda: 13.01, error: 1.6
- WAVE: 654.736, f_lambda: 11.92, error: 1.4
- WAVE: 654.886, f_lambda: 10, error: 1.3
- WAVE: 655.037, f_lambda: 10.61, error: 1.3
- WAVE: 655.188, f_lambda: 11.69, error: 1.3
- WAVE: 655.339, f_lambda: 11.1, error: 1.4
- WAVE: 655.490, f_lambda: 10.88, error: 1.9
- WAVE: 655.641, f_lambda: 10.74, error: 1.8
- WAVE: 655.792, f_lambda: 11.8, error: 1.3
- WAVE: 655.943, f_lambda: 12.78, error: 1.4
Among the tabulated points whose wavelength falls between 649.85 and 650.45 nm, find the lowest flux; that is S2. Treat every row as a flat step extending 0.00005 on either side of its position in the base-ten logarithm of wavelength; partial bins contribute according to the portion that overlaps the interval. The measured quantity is 11.32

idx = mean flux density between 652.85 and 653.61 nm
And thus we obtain 11.9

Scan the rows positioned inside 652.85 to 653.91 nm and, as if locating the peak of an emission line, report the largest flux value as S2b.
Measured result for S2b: 13.31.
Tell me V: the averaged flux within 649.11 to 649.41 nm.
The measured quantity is 11.4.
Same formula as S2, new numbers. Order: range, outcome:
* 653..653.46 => 10.38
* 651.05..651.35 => 10.73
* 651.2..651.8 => 8.315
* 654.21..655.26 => 10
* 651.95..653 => 9.743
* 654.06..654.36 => 12.37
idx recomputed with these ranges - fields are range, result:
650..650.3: 12.4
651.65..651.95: 10.5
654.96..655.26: 11.1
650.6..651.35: 11.9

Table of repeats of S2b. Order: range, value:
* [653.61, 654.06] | 12.32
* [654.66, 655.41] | 11.92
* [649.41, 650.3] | 13.44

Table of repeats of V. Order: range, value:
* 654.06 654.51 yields 12.8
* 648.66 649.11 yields 11.7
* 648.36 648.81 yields 12.4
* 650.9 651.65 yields 11.6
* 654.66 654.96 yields 11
